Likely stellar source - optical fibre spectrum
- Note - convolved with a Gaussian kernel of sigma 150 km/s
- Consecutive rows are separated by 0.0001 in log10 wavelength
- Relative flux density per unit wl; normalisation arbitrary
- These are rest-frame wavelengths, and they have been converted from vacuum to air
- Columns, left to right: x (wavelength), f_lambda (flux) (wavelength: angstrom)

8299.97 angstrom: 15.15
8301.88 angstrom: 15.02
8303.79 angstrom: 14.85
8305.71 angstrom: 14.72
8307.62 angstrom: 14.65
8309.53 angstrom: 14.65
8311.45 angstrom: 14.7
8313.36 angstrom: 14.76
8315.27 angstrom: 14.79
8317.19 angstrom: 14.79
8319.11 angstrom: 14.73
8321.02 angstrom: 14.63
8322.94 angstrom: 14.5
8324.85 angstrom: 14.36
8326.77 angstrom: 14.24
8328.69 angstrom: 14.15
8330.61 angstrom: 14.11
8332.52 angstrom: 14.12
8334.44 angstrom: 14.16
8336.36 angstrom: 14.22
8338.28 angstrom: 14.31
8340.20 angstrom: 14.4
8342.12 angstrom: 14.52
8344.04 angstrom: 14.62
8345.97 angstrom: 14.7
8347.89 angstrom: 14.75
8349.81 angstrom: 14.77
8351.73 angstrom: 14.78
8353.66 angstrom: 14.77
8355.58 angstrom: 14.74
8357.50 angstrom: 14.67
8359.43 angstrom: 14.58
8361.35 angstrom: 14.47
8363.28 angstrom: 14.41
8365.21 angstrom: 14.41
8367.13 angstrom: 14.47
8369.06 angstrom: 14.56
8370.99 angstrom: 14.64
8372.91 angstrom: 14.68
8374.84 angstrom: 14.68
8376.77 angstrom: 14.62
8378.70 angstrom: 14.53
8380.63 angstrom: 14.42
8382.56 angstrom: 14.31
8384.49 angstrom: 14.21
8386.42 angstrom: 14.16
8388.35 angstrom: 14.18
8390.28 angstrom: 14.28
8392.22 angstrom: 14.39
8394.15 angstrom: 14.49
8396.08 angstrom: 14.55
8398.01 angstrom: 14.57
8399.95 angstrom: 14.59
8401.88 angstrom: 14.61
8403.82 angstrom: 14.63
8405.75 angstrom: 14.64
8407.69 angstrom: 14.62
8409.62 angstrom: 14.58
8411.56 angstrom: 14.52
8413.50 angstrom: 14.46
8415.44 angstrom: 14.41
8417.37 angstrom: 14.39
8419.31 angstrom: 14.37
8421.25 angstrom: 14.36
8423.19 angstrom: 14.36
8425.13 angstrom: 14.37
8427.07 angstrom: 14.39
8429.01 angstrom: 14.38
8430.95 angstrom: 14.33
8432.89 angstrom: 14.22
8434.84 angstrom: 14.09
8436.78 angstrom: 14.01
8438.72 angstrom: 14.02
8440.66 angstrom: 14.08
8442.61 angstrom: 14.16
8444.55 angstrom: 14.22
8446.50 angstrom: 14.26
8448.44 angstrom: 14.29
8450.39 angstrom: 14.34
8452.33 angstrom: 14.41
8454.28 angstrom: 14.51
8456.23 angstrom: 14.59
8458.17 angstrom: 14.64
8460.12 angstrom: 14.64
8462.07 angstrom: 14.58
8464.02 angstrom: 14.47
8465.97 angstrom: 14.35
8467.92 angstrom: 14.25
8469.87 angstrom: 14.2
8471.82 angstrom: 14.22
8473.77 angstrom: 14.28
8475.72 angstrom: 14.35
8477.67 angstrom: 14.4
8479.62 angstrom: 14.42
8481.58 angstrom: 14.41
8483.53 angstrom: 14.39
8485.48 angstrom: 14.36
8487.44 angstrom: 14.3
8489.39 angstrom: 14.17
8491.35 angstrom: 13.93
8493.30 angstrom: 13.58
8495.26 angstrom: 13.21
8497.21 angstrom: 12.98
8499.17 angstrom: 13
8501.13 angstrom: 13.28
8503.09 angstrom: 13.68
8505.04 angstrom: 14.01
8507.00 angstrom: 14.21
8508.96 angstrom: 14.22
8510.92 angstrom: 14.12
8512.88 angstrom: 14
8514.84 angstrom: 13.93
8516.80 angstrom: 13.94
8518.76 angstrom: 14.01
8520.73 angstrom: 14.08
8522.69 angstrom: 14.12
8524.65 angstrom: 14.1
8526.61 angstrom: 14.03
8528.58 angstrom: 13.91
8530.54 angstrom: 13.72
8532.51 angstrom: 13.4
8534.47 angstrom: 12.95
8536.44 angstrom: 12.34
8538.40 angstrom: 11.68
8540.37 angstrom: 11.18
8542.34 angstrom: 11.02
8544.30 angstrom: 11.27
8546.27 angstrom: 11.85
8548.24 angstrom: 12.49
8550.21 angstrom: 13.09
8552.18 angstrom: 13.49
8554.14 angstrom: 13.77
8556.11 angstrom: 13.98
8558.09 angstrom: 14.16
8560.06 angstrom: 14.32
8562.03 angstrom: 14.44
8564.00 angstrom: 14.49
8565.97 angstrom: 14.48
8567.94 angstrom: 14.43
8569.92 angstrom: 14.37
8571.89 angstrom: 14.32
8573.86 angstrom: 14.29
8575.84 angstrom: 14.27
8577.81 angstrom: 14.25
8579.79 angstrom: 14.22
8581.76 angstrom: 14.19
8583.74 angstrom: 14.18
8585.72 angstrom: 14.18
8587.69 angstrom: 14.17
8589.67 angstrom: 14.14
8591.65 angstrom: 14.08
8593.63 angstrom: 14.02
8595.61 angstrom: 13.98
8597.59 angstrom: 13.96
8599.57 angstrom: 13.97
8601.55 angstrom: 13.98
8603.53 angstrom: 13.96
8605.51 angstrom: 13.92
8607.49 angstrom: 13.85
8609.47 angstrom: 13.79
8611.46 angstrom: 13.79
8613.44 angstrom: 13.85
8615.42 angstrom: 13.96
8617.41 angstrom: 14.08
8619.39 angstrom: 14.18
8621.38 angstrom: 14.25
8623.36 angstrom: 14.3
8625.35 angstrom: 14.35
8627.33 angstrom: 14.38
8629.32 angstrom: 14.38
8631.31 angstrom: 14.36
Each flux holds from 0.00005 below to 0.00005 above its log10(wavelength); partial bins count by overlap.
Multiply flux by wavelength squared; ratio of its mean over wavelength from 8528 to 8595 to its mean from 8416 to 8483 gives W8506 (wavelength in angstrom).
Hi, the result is 1.0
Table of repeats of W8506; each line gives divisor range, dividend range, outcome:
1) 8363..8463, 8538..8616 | 0.99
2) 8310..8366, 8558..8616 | 1.03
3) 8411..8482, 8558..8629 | 1.02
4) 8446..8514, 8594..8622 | 1.02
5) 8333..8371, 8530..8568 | 0.94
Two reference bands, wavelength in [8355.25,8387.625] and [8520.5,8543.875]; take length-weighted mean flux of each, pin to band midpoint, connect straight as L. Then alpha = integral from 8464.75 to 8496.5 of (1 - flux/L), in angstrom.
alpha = -1.7 angstrom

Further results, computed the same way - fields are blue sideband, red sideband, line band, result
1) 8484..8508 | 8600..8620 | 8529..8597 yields 1.4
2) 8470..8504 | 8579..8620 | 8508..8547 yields 2.2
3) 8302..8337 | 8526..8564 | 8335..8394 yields -1.2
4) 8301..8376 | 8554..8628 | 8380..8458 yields 0.3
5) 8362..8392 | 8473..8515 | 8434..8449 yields 0.0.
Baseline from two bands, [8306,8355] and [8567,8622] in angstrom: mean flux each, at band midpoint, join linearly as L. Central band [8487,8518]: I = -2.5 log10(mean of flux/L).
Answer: 0.04 mag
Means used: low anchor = 14.5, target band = 13.8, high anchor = 14.1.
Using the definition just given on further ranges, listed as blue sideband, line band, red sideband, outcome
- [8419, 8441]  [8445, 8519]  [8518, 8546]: -0.043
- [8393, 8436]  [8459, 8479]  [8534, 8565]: -0.042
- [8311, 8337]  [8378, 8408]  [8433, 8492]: -0.005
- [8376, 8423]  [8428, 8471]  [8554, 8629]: 0.004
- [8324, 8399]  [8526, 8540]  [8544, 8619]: 0.081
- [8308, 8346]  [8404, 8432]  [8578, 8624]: -0.009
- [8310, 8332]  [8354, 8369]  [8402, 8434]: -0.005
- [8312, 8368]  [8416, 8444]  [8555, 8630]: 0.010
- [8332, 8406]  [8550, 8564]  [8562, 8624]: 0.016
